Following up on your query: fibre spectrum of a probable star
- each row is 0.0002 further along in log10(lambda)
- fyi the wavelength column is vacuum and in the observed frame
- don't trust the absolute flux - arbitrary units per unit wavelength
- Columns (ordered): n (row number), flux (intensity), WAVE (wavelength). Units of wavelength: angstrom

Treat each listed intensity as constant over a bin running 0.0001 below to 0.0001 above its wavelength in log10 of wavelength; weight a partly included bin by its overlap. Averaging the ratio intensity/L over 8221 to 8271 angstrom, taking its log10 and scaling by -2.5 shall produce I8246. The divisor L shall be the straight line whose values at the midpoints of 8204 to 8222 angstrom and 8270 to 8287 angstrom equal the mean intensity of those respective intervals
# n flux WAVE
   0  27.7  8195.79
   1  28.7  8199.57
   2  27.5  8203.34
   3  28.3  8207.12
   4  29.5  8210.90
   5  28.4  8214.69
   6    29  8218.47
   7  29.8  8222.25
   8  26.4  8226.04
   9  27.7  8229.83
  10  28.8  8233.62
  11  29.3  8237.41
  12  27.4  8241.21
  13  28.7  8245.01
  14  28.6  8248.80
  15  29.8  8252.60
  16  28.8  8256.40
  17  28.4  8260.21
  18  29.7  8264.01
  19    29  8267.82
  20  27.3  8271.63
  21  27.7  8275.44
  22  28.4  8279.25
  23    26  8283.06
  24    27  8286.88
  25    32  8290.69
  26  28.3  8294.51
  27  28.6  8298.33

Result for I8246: -0.021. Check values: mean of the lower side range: 28.8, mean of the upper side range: 27.3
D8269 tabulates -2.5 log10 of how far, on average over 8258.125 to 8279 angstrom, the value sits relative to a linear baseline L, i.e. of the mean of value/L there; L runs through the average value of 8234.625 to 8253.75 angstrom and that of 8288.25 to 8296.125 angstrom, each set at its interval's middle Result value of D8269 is 0.036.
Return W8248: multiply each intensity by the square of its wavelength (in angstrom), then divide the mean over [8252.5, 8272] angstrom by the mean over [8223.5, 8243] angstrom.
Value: 1.04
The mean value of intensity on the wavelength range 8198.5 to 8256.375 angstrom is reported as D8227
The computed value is 28.5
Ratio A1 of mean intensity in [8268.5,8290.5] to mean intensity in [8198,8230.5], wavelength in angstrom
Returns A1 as 0.98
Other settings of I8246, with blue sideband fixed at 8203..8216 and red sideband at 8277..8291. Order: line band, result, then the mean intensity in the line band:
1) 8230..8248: -0.01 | 28.5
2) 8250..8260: -0.03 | 29.1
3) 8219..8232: 0.01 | 28.1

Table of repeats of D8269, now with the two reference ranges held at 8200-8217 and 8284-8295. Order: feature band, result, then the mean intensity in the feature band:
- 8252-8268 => -0.01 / 29.1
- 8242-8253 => 0.00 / 28.8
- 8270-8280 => 0.04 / 27.7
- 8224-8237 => 0.03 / 27.8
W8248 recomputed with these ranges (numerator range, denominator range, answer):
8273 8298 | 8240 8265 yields 0.99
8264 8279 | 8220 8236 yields 1.01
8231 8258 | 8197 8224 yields 1.01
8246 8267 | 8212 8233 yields 1.03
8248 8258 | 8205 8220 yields 1.02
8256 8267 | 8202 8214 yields 1.03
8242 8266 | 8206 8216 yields 1.02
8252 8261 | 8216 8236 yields 1.03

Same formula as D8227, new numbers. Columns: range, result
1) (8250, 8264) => 29.1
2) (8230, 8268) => 28.8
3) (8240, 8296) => 28.5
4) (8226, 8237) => 28.1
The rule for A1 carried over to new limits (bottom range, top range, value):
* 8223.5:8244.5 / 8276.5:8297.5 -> 1.01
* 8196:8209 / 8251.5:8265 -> 1.04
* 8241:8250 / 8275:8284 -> 0.97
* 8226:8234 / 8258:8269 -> 1.05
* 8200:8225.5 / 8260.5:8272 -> 1.01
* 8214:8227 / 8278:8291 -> 0.98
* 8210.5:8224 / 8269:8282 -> 0.95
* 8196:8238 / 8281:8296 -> 1.00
